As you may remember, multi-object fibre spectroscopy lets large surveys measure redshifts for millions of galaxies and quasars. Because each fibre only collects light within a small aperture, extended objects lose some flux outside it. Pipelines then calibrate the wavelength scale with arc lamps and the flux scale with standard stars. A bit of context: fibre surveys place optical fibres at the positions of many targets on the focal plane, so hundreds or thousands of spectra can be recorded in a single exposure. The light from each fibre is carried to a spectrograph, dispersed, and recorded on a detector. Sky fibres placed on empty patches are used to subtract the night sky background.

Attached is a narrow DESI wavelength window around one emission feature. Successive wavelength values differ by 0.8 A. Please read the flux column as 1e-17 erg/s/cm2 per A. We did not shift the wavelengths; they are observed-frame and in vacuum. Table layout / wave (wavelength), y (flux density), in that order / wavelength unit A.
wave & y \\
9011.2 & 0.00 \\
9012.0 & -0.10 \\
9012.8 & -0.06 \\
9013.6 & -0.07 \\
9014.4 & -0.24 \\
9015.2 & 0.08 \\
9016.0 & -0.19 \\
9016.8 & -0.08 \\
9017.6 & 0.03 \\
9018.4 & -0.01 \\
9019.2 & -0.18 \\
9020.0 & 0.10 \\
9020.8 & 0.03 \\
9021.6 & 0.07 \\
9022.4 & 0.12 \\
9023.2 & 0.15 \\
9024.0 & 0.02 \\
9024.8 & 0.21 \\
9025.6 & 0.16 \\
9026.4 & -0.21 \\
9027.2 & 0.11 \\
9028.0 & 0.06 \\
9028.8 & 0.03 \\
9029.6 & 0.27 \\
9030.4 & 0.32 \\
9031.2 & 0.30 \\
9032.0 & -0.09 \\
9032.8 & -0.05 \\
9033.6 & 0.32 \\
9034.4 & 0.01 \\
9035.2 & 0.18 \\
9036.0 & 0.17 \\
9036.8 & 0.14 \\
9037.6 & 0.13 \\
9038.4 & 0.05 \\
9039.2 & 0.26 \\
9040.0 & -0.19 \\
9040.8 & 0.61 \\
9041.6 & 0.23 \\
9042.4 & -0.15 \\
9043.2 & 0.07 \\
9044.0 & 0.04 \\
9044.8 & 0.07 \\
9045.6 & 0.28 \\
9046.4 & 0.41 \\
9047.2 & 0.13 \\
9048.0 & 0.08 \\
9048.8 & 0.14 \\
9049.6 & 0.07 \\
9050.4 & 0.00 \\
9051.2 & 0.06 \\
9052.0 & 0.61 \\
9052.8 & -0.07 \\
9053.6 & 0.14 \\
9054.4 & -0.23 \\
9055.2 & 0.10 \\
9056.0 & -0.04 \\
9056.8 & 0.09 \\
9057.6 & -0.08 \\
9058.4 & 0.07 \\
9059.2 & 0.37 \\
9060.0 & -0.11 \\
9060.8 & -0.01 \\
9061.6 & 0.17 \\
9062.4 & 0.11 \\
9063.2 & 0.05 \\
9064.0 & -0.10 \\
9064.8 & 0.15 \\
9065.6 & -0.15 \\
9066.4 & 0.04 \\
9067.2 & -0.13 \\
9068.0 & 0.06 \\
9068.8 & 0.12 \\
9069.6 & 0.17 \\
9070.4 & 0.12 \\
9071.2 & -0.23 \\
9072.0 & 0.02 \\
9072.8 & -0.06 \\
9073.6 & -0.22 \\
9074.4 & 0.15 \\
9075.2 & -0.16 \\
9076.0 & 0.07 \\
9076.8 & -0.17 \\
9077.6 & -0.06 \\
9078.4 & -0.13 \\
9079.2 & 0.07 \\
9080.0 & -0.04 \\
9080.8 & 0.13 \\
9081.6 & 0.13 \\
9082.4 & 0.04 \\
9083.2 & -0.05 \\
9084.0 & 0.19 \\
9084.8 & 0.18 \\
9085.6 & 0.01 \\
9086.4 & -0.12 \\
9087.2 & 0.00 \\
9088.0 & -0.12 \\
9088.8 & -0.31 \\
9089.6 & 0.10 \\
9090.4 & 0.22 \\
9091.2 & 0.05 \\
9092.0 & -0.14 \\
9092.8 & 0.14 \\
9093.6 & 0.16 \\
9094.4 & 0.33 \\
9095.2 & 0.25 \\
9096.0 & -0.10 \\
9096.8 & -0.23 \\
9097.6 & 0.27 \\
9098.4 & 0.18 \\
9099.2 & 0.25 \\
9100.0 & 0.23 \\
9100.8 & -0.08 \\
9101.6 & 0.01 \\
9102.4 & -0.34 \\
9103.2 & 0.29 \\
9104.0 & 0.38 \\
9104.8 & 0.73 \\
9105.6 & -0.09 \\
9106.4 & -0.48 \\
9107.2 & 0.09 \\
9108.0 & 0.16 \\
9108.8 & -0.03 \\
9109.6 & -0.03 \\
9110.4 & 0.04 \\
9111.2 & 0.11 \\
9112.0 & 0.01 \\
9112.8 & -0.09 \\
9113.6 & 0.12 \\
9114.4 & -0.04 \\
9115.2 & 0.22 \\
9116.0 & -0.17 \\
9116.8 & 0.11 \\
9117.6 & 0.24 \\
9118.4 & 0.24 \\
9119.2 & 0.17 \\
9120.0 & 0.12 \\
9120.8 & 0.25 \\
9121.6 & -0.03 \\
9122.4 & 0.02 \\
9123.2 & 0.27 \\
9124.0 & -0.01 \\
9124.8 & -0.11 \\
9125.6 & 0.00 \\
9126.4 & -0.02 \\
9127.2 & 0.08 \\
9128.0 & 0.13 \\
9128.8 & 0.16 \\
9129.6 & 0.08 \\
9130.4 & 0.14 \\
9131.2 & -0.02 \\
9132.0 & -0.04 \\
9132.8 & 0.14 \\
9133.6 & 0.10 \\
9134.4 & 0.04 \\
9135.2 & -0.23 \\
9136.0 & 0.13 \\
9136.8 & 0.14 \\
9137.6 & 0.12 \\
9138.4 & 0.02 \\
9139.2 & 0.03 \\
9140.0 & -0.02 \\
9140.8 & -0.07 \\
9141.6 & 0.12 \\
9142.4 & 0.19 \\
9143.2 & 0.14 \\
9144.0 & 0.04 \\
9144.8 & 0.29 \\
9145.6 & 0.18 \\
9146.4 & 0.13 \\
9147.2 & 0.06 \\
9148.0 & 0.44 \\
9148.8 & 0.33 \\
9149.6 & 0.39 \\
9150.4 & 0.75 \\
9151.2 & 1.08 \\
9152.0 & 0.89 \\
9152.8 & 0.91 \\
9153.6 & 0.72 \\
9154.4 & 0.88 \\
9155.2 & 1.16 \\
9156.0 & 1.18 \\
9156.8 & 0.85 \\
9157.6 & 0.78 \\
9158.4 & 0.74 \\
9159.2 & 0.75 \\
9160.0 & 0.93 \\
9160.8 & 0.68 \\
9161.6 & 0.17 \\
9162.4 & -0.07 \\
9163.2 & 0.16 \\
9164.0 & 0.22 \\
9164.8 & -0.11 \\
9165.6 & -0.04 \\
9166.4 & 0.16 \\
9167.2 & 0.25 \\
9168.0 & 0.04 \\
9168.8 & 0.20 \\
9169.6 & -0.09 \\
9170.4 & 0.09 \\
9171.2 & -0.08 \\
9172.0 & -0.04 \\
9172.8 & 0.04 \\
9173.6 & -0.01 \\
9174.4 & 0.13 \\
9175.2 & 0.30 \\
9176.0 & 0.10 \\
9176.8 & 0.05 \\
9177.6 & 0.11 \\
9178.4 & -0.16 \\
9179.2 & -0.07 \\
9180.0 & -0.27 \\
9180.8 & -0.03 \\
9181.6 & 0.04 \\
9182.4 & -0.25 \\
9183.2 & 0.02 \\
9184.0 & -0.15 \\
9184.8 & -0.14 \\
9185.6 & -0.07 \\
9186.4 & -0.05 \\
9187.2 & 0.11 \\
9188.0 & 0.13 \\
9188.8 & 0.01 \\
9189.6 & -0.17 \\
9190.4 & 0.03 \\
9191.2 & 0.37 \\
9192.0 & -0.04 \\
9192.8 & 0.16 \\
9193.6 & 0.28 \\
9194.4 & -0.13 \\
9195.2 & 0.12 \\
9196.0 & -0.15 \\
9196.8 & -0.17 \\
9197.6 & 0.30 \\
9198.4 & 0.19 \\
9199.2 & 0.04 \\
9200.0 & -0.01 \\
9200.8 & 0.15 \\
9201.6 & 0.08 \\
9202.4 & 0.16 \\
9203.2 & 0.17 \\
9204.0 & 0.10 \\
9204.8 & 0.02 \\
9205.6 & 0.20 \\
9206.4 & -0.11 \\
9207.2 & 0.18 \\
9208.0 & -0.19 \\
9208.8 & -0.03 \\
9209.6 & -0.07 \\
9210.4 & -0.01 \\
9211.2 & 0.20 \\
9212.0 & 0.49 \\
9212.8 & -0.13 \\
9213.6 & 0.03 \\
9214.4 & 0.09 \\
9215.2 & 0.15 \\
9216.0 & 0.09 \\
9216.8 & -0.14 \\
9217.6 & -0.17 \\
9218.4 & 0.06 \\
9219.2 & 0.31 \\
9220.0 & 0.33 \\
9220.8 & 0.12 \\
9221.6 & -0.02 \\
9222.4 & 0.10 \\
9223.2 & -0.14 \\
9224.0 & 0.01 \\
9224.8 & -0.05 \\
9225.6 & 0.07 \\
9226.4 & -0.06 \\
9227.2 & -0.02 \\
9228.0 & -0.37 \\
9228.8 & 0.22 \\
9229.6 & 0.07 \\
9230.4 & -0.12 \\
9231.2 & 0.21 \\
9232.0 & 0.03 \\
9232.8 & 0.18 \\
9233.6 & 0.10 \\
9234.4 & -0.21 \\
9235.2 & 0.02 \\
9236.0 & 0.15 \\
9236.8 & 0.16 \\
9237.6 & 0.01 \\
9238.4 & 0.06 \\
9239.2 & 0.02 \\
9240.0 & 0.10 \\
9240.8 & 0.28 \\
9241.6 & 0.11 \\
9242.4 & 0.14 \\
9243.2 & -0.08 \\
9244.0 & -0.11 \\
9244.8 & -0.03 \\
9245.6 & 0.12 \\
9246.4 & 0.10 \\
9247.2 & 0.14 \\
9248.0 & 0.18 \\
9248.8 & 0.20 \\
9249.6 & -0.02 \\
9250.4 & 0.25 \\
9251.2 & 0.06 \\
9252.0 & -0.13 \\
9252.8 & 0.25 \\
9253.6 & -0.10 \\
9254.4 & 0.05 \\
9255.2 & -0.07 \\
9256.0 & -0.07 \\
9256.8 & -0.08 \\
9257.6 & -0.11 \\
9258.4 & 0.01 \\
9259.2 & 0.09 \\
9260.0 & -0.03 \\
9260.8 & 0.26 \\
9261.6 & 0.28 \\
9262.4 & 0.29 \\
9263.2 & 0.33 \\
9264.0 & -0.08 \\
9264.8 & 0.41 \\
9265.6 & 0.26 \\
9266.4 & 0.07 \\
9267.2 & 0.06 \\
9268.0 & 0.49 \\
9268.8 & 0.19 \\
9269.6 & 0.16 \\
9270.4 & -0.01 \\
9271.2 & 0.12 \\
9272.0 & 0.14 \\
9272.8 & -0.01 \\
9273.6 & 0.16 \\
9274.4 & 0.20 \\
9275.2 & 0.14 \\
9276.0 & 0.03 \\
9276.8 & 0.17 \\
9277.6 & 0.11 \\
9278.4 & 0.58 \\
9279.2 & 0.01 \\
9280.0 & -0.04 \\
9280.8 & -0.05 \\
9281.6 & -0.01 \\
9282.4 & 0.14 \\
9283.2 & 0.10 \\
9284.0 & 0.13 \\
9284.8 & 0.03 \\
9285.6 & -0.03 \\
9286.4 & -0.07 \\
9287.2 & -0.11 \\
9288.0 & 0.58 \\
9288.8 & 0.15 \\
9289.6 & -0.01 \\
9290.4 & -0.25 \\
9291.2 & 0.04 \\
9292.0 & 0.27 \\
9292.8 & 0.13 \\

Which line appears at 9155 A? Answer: [O II]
